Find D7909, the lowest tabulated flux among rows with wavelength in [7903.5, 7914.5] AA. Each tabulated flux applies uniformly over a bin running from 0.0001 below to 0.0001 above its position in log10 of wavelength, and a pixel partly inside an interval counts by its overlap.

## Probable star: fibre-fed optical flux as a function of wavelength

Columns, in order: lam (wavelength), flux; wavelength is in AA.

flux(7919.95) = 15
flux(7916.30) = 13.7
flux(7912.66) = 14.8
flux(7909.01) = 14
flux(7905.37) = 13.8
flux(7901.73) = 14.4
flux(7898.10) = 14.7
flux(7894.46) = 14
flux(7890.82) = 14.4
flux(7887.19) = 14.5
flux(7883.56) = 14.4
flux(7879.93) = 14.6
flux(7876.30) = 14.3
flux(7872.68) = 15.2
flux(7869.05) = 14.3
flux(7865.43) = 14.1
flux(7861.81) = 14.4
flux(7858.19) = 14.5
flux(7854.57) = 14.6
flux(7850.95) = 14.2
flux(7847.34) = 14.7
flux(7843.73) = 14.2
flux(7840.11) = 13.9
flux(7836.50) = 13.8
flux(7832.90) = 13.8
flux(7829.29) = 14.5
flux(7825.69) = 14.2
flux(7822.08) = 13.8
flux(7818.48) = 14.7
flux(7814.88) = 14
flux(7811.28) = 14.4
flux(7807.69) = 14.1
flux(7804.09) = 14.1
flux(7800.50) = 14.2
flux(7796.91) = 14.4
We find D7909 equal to 13.8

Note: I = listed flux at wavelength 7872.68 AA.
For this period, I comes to 15.2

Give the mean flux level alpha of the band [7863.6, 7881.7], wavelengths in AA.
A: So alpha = 14.5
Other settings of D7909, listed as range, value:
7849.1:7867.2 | 14.1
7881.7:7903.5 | 14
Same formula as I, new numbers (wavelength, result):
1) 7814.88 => 14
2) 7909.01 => 14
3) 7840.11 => 13.9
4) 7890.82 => 14.4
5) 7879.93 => 14.6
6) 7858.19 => 14.5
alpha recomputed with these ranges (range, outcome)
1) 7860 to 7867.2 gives 14.3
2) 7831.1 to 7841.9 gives 13.8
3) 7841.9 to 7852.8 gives 14.4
